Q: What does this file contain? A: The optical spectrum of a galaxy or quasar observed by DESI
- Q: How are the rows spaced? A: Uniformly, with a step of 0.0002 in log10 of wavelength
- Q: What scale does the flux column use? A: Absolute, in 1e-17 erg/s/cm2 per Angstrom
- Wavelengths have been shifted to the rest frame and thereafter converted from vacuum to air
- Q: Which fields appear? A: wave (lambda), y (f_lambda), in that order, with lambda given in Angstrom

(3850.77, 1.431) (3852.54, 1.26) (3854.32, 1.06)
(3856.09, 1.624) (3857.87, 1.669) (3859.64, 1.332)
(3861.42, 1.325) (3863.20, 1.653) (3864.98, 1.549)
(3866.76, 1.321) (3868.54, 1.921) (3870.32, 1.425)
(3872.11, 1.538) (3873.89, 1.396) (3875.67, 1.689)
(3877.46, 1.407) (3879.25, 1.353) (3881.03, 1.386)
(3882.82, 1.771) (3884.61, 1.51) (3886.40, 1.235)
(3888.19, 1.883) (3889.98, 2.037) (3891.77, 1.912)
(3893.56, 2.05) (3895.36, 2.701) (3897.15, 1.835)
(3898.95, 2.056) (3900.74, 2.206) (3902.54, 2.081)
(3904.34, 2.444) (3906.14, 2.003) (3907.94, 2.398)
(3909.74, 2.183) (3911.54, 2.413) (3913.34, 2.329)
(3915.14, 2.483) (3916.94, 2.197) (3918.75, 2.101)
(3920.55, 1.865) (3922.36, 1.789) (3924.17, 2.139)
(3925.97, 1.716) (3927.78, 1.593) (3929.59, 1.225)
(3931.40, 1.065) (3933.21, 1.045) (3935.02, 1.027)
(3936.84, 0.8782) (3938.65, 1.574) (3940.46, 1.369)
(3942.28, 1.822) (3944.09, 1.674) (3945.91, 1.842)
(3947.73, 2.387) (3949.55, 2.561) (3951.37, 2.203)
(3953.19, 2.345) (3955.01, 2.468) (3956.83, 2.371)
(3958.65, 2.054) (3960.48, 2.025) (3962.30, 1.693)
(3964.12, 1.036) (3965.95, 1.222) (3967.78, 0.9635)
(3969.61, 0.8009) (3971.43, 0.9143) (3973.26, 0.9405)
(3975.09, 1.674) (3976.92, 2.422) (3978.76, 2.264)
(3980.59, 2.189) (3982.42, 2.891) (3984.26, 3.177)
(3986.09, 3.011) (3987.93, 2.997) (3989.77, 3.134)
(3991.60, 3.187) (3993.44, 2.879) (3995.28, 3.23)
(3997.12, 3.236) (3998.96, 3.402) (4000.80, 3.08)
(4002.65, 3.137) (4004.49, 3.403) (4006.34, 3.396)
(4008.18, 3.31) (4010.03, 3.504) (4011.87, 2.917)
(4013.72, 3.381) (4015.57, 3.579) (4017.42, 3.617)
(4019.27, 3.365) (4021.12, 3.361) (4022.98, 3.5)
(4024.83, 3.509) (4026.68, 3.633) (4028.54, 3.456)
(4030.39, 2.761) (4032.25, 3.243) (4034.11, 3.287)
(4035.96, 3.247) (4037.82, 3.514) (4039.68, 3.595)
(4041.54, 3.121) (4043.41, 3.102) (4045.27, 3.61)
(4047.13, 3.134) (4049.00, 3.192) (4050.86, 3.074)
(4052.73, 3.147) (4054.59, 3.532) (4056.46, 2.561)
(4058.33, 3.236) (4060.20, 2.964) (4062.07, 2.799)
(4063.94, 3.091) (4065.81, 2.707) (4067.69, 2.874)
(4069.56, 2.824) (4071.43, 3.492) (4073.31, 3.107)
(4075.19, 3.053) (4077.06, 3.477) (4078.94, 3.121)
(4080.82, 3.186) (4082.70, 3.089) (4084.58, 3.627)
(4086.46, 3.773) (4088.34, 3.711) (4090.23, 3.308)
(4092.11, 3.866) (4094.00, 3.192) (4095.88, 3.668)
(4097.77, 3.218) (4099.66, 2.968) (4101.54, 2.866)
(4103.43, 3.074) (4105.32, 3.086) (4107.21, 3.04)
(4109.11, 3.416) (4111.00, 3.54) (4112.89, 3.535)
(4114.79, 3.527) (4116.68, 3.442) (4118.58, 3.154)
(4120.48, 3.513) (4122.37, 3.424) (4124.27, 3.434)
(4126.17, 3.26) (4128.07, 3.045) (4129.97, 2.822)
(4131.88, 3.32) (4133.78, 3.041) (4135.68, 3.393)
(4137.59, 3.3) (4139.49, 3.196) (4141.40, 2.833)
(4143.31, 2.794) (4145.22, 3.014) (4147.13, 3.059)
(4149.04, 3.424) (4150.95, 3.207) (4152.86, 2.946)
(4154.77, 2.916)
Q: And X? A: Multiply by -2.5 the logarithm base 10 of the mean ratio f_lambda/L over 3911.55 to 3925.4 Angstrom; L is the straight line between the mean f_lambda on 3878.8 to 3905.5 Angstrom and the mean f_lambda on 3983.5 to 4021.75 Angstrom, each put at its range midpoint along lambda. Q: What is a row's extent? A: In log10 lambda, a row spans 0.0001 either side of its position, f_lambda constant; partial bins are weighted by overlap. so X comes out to 0.04 mag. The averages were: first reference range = 1.91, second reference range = 3.25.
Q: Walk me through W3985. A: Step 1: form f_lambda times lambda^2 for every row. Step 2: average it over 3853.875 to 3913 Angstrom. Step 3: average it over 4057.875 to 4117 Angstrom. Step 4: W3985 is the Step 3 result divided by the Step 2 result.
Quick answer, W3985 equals 2.0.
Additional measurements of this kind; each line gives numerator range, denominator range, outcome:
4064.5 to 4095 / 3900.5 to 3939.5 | 1.93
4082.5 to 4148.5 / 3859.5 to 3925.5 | 1.96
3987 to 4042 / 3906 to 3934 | 1.82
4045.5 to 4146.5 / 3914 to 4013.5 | 1.56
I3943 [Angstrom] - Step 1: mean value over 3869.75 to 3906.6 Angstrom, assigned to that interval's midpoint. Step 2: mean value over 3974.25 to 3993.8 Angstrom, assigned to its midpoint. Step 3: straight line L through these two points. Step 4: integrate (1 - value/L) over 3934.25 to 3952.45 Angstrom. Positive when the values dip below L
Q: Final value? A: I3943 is 4.6 Angstrom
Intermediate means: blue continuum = 1.81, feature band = 1.74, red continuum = 2.71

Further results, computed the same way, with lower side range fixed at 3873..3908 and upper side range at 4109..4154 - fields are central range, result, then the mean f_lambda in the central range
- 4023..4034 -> -2.9 Angstrom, 3.33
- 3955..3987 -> 6.1 Angstrom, 1.88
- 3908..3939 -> 4.1 Angstrom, 1.76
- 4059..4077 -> -0.9 Angstrom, 3.02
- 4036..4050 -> -3.0 Angstrom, 3.32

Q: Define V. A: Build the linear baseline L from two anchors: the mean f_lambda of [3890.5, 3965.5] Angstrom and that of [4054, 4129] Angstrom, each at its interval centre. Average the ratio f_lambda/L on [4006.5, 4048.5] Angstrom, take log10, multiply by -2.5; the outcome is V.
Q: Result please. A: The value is -0.23 mag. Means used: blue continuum 1.93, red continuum 3.24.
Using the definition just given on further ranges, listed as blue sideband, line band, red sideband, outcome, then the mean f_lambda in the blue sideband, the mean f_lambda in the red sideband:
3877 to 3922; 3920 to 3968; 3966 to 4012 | 0.32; 2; 2.61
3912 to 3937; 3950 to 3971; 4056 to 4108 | 0.16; 1.71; 3.18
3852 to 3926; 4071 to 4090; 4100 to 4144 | -0.13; 1.82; 3.22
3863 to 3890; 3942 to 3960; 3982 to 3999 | 0.18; 1.55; 3.11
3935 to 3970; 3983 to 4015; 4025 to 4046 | -0.21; 1.75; 3.33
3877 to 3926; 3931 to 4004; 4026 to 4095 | 0.20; 1.99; 3.23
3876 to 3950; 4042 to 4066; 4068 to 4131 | -0.06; 1.84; 3.29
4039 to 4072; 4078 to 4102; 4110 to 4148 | -0.07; 3.11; 3.23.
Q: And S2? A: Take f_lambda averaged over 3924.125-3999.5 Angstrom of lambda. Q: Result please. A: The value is 2.01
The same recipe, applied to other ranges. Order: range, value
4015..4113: 3.26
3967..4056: 2.98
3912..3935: 1.78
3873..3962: 1.88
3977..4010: 3.05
